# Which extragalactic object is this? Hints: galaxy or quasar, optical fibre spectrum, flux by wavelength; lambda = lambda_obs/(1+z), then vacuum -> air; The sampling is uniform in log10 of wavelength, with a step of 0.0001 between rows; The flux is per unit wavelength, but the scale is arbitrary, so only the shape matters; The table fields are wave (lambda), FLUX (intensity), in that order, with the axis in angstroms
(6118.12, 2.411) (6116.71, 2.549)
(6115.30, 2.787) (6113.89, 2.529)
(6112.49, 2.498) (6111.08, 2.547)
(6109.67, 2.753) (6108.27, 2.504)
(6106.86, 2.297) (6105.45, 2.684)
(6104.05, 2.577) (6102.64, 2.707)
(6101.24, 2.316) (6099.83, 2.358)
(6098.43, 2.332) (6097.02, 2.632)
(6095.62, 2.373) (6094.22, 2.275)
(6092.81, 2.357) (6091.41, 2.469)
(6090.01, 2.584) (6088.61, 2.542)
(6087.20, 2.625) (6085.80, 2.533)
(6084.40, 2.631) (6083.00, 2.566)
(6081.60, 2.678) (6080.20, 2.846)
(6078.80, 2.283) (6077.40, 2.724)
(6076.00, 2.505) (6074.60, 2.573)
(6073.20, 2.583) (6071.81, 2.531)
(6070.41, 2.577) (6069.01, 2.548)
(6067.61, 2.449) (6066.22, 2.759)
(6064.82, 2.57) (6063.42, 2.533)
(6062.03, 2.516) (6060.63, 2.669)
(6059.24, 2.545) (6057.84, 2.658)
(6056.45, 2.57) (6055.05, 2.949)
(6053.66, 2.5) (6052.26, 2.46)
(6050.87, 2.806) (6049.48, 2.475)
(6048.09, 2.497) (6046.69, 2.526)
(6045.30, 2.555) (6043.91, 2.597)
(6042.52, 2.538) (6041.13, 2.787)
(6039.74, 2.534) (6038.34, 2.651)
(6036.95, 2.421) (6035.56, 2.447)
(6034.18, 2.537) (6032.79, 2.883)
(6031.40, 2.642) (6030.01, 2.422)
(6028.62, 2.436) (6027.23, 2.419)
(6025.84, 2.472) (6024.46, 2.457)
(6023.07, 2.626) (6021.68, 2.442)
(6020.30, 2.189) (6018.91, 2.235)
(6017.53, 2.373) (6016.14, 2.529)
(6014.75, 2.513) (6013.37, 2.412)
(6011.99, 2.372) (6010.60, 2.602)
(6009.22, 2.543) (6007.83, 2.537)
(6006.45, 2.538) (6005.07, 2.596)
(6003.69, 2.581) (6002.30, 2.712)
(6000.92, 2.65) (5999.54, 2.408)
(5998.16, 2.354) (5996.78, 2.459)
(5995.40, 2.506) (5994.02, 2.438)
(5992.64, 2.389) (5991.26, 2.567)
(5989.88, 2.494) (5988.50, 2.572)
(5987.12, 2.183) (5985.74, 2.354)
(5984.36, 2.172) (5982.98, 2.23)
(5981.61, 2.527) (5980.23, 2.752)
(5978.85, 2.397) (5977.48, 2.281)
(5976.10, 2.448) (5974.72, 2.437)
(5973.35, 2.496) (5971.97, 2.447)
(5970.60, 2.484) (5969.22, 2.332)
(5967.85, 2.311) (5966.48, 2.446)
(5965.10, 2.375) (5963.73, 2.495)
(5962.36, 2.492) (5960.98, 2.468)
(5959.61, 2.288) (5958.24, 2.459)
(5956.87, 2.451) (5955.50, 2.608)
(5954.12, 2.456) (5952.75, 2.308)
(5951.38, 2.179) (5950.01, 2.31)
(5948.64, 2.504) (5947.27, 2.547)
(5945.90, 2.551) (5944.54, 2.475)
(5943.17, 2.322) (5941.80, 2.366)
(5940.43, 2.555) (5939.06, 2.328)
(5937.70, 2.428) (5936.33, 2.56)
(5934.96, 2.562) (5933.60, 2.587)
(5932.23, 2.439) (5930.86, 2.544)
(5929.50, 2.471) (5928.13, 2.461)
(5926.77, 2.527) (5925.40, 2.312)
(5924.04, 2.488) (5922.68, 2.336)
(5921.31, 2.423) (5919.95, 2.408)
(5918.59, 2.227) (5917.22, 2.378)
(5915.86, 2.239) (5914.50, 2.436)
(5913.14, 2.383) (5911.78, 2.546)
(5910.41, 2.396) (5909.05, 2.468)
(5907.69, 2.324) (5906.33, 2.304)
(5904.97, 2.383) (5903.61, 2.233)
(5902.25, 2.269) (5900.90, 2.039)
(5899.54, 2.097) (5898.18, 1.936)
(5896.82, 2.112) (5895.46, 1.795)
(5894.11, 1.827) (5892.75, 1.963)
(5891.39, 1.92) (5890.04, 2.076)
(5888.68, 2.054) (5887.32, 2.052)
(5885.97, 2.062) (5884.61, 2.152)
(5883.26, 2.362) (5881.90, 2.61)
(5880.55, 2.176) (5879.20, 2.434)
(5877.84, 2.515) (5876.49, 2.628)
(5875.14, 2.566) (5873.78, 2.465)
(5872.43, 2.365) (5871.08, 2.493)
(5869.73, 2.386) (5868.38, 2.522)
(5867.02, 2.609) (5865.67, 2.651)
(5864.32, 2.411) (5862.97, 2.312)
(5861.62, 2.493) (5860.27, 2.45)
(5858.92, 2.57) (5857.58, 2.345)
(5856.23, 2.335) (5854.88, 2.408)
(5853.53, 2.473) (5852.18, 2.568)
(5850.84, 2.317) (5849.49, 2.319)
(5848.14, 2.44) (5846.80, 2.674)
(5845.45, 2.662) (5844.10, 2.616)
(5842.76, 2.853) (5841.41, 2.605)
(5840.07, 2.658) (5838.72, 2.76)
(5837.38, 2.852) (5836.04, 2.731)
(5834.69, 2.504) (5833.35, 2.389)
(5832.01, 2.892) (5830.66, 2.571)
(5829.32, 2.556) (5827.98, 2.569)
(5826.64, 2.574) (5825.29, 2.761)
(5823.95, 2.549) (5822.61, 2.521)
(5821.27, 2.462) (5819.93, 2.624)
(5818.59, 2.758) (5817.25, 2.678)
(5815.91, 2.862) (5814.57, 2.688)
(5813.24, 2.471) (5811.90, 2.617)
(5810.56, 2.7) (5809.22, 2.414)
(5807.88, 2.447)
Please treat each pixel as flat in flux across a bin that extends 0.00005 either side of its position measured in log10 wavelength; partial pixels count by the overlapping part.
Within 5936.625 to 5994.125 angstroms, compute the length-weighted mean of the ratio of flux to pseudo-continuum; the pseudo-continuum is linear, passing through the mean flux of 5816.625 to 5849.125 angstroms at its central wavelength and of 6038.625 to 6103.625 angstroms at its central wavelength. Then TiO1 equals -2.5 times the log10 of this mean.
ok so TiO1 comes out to 0.073 mag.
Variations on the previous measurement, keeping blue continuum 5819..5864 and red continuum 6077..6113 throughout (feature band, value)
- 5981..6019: 0.03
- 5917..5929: 0.07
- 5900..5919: 0.10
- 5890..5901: 0.28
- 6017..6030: 0.06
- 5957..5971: 0.06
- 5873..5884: 0.04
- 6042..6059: -0.03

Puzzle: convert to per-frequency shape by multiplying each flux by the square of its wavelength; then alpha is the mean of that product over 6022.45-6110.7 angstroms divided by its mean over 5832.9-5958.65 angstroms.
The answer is 1.1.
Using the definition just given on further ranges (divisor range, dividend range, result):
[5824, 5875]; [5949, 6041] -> 1.02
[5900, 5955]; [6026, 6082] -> 1.12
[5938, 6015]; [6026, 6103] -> 1.07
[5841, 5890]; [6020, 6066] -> 1.12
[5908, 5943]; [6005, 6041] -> 1.06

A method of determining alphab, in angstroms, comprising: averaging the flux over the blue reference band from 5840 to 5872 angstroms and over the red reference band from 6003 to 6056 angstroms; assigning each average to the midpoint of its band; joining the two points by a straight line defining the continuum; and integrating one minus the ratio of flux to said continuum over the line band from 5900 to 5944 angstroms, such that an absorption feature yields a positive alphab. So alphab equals 2.0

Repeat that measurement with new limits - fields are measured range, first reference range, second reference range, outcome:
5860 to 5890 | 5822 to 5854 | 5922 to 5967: 1.85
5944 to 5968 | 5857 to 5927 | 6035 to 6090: -0.15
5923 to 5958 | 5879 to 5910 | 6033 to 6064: -2.57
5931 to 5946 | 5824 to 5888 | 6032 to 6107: 0.33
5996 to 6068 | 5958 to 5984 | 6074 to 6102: -1.98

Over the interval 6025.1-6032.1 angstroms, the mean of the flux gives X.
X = 2.48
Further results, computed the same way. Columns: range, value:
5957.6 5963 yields 2.42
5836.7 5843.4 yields 2.75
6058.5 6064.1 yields 2.57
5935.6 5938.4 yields 2.49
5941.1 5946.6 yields 2.43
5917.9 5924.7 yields 2.37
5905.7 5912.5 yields 2.41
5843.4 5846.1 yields 2.64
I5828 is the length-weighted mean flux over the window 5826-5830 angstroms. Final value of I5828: 2.57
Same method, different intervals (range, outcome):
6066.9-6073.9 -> 2.54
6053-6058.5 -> 2.67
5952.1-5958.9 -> 2.46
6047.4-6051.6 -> 2.6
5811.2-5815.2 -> 2.6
